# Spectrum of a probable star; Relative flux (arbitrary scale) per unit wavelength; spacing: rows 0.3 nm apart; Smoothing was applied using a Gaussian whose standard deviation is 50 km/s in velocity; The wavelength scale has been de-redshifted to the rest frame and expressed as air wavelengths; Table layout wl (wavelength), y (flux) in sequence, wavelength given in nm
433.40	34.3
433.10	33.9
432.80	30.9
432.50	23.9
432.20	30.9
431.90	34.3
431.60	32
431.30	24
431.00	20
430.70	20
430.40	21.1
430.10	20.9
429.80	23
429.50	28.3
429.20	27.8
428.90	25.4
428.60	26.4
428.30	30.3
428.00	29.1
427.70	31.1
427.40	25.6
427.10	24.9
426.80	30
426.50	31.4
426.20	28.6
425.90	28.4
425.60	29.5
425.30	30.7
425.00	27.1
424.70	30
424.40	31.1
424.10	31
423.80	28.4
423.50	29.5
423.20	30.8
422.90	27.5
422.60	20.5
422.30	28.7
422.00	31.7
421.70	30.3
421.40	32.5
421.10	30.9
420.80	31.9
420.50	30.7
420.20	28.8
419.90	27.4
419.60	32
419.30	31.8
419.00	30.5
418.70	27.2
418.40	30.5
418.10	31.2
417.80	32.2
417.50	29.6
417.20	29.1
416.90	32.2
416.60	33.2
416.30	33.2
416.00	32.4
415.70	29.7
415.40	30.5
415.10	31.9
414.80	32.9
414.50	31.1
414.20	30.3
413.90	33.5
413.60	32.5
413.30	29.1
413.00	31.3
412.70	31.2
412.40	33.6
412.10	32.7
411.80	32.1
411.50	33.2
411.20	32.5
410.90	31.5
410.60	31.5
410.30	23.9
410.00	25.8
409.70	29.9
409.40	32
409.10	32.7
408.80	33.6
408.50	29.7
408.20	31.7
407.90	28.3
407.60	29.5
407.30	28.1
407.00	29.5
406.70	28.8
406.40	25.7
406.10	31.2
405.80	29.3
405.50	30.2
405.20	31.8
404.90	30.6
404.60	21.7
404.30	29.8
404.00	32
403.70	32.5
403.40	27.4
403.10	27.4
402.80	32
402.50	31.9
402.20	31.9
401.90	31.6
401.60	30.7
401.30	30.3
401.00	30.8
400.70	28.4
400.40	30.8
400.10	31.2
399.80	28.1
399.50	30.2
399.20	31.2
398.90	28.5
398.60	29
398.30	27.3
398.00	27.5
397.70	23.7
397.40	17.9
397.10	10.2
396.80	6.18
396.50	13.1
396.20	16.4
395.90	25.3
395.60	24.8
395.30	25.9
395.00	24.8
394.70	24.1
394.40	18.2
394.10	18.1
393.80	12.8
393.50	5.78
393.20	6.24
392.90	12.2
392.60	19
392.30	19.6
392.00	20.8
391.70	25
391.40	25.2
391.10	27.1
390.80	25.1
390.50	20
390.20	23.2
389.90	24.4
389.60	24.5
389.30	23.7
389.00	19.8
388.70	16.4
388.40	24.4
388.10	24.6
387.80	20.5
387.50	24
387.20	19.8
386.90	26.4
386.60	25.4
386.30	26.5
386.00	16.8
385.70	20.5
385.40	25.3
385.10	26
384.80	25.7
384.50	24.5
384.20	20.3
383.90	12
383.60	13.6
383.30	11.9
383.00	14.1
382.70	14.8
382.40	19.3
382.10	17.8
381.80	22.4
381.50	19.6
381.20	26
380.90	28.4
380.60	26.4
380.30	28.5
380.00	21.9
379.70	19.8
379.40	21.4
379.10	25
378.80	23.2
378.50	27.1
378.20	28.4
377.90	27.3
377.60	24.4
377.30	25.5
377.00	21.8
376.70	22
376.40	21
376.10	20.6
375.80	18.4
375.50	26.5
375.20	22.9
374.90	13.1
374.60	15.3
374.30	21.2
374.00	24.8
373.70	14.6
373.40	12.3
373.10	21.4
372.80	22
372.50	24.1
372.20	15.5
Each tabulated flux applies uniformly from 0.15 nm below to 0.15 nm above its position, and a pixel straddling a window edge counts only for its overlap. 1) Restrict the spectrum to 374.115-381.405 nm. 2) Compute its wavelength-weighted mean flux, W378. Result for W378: 23.2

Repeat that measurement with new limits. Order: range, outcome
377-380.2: 24.3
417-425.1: 29.8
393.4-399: 20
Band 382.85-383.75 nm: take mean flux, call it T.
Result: 13.2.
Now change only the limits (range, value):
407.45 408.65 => 29.8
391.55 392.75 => 21.1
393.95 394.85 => 20.1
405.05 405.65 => 31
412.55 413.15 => 31.2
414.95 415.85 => 30.7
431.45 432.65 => 30.3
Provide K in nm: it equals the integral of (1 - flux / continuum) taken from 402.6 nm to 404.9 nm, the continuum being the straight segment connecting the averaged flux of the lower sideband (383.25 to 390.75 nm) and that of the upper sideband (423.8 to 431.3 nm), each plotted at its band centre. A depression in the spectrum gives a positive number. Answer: -0.49 nm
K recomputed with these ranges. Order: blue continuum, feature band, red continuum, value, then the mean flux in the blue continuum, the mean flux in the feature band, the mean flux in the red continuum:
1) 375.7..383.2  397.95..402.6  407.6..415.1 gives -0.31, 22.6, 30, 31.1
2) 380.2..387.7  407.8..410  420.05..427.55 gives -0.38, 21.4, 30.8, 29.2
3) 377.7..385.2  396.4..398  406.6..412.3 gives 0.67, 21.8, 15.5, 30.4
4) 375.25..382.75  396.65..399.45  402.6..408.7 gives 0.51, 23.2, 22.7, 29.4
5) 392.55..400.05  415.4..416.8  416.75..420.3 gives -0.13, 20.4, 32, 30.2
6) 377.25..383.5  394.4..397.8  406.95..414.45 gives 0.96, 22.4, 19.2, 30.8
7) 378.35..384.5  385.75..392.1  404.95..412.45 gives 0.10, 20.8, 23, 30.3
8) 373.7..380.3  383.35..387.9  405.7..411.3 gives 0.53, 22.4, 21.6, 29.7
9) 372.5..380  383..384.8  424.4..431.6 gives 0.44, 21.7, 17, 26.9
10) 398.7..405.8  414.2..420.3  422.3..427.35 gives -0.37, 30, 30.9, 28.7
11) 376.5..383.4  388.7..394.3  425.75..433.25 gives 0.98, 22.5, 19.5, 27.3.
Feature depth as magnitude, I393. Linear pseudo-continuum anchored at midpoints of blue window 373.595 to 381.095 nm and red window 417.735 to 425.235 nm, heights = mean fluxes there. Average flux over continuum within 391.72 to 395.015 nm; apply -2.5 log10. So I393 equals 0.47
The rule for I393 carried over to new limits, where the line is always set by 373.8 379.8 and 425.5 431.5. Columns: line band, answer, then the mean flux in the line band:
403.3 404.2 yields -0.25 mag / 30.8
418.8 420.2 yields -0.18 mag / 30.1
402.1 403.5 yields -0.23 mag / 30.2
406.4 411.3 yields -0.20 mag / 29.8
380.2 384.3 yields 0.17 mag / 19.5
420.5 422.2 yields -0.21 mag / 31.3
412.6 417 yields -0.24 mag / 31.7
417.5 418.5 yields -0.21 mag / 31.1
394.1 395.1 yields 0.10 mag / 21.6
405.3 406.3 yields -0.22 mag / 30.1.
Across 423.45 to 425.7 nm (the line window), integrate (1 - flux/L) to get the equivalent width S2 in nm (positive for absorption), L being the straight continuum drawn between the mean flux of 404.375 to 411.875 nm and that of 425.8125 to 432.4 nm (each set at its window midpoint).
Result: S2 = -0.173 nm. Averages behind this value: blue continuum 29.8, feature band 29.7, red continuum 26.9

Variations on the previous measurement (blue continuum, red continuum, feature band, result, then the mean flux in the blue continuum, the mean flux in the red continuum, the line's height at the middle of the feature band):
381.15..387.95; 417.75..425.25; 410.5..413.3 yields -0.48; 20.5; 29.7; 27.3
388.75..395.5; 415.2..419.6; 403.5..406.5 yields -0.44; 20.2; 31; 25.7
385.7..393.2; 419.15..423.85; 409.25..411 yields -0.14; 21.9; 29.6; 26.9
